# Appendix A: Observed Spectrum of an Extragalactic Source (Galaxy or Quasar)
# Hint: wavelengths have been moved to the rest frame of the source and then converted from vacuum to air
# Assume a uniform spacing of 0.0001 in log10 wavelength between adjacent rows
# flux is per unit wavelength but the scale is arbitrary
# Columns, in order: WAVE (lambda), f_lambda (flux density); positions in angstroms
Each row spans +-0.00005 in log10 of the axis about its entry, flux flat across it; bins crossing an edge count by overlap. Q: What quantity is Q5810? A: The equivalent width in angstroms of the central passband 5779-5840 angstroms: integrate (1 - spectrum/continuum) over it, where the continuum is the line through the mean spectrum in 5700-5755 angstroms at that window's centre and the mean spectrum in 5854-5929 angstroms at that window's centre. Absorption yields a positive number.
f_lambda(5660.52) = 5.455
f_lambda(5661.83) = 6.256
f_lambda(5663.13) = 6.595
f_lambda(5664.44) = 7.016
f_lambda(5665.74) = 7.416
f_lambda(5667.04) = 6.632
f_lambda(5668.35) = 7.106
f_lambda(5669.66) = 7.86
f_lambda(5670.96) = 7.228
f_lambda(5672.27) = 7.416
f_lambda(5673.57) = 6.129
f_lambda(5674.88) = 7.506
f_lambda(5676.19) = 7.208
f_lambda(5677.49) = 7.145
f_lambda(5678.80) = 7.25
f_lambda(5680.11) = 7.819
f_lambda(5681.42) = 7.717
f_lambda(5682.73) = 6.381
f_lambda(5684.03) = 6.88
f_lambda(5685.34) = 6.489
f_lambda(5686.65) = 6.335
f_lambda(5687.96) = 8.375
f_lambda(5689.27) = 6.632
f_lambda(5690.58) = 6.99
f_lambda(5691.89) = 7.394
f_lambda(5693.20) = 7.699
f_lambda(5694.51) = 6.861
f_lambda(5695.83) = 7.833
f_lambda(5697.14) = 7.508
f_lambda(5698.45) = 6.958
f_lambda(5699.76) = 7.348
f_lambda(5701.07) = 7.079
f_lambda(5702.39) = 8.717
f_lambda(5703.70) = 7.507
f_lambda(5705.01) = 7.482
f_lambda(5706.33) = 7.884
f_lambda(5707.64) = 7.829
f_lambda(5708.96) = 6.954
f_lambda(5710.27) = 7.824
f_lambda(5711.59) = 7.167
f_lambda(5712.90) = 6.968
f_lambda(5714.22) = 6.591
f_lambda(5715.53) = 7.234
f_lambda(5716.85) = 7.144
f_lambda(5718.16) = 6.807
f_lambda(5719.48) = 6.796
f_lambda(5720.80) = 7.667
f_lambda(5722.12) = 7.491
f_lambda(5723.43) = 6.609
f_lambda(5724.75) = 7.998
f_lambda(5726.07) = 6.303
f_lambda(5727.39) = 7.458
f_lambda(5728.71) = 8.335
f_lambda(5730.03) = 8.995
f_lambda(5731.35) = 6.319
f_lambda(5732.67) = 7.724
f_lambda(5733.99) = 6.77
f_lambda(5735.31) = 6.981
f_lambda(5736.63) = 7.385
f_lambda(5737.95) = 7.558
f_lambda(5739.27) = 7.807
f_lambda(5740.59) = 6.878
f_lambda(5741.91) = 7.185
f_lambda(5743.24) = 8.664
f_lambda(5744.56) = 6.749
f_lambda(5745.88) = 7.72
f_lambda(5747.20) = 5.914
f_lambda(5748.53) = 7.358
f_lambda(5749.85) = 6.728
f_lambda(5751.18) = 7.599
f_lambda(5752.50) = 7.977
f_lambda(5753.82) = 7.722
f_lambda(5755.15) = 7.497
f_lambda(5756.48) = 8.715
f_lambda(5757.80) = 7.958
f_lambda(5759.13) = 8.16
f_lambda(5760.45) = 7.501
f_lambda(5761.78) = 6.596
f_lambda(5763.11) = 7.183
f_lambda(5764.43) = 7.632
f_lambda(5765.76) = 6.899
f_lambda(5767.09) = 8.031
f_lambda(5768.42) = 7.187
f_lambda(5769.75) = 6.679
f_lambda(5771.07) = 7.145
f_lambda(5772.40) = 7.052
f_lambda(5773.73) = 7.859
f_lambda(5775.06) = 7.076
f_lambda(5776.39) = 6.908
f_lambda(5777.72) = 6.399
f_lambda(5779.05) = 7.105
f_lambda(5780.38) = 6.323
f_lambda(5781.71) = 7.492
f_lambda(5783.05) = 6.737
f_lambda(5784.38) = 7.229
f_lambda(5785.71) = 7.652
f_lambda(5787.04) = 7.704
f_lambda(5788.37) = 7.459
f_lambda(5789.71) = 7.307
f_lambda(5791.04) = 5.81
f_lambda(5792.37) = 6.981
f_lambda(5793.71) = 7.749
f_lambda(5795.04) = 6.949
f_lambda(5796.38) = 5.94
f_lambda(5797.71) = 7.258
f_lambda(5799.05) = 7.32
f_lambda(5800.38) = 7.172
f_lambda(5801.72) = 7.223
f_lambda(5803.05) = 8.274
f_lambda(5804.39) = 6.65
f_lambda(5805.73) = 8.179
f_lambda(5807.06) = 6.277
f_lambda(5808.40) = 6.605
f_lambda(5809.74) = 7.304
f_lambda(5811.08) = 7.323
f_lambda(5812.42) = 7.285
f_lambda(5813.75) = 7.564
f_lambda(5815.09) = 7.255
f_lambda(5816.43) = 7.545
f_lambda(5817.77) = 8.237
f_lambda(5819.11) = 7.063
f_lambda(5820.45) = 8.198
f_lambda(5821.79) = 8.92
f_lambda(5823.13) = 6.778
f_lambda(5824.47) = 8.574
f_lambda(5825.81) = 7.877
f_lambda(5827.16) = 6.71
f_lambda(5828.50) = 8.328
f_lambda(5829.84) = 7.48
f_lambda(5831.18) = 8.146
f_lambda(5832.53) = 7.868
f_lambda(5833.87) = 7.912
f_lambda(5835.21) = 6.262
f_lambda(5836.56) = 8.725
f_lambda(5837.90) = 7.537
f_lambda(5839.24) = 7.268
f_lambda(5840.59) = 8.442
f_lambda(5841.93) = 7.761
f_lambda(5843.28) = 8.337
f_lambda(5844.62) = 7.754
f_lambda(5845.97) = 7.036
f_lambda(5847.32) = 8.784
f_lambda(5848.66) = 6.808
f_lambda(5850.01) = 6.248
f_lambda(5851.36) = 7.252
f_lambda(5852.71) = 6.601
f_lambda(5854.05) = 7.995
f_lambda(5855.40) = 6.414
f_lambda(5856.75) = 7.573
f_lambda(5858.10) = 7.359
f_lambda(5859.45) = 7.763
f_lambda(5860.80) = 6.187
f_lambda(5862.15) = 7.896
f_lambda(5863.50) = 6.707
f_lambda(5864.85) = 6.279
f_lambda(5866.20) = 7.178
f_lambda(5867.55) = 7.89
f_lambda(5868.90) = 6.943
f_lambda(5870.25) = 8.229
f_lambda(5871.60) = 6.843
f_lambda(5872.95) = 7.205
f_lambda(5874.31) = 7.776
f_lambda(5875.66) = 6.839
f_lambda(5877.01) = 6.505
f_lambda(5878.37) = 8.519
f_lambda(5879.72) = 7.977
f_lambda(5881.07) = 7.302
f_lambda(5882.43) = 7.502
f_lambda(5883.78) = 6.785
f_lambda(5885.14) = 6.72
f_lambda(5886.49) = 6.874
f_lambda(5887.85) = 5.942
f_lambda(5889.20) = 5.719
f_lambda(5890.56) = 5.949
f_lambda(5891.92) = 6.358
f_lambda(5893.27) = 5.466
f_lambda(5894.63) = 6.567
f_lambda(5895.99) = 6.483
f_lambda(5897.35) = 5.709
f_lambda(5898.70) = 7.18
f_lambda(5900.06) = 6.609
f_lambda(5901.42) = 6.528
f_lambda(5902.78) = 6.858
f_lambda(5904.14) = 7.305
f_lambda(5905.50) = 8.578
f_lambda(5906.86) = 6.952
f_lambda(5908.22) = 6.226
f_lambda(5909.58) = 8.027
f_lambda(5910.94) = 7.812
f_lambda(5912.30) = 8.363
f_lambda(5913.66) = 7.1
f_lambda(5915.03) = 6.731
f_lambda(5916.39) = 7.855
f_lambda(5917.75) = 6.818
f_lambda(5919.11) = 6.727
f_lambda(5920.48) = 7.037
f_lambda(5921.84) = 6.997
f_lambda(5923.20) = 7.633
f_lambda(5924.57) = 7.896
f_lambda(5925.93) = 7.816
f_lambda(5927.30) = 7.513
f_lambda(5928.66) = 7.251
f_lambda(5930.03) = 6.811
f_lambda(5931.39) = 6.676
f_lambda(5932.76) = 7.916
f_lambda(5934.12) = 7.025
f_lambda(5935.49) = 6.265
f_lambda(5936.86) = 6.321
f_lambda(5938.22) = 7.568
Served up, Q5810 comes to -1.38 angstroms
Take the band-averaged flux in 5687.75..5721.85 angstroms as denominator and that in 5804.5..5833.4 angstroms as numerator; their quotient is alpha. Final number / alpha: 1.03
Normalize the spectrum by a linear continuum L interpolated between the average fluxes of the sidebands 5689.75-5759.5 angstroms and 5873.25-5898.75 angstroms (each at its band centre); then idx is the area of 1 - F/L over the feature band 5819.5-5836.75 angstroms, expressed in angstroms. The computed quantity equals -2.0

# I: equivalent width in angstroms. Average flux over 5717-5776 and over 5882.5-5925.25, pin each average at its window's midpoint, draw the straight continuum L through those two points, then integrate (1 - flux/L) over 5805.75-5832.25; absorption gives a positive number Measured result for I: -1.53 angstroms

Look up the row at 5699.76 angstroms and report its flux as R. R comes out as 7.348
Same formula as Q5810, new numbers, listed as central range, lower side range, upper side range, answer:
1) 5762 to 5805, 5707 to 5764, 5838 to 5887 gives 1.3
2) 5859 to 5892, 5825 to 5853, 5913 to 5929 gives 1.8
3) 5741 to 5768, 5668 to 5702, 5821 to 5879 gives -0.6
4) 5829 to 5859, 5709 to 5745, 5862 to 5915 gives -1.9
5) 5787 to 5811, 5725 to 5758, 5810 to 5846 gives 1.6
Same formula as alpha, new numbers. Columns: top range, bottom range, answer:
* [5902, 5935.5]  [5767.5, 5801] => 1.03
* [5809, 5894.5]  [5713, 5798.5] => 1.01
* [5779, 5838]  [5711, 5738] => 1.02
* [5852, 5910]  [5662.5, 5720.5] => 0.97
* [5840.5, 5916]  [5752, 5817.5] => 0.98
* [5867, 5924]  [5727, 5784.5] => 0.96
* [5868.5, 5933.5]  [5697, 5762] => 0.95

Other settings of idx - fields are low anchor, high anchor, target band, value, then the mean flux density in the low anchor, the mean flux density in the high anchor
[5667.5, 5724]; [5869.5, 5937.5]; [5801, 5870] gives -3.5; 7.25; 7.04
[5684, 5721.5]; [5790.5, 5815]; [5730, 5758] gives -0.8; 7.28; 7.11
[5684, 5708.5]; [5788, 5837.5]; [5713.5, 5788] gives 0.8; 7.36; 7.42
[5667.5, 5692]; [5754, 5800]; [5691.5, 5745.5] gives -1.5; 7.14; 7.22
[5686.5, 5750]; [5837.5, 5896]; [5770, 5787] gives 0.4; 7.33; 7.13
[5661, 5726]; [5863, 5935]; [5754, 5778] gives -0.8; 7.21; 7.07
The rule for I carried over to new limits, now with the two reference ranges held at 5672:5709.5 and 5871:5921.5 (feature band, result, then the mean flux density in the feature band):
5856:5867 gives -0.2 angstroms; 7.12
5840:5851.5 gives -0.9 angstroms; 7.61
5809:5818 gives -0.5 angstroms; 7.46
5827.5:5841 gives -1.3 angstroms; 7.76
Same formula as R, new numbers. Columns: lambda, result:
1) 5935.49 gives 6.265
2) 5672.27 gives 7.416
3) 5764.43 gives 7.632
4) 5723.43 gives 6.609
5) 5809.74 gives 7.304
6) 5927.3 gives 7.513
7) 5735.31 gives 6.981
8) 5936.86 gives 6.321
